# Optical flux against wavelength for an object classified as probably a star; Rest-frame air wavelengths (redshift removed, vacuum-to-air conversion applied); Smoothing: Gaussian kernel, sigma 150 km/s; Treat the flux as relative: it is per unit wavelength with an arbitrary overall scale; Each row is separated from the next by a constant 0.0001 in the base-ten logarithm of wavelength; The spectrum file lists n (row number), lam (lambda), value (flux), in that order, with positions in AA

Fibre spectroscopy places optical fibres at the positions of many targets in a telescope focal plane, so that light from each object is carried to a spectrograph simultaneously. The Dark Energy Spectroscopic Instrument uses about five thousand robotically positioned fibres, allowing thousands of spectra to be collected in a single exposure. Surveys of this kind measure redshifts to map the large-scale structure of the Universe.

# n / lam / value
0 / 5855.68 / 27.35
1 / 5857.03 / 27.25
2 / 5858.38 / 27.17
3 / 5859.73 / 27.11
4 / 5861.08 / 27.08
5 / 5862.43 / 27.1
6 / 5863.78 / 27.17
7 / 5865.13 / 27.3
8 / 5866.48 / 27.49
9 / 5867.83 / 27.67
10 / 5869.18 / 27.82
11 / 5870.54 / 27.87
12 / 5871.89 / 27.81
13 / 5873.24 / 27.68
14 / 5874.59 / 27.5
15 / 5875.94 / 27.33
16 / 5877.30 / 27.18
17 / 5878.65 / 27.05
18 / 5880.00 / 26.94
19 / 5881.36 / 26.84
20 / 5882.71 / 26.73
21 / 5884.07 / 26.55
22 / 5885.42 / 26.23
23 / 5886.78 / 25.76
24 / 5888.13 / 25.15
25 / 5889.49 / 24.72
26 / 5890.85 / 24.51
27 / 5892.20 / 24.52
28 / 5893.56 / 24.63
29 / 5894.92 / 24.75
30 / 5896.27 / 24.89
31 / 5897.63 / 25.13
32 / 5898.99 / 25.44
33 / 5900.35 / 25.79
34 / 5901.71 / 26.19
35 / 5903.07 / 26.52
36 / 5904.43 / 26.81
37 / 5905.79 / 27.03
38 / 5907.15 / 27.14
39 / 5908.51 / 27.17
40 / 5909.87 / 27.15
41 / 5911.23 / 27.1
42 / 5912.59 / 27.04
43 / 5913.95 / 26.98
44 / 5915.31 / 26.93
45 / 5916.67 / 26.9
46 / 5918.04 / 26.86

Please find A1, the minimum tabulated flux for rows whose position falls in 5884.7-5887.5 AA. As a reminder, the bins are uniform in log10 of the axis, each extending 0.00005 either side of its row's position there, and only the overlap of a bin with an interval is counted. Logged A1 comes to 25.76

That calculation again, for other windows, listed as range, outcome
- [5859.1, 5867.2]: 27.08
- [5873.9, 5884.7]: 26.55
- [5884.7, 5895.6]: 24.51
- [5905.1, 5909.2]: 27.03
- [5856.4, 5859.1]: 27.17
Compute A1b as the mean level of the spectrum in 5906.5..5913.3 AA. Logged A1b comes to 27.1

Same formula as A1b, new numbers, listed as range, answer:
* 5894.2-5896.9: 24.9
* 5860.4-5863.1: 27.1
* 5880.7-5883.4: 26.8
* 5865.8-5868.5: 27.6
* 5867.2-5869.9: 27.7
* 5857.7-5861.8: 27.1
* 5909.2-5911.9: 27.1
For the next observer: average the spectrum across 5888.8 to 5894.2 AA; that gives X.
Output 24.6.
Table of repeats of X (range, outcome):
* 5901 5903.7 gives 26.3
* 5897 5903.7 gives 25.8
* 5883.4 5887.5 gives 26.2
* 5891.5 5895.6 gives 24.7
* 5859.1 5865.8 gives 27.2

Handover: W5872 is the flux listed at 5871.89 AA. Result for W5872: 27.81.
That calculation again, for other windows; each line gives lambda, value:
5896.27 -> 24.89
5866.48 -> 27.49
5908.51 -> 27.17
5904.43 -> 26.81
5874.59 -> 27.5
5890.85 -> 24.51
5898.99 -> 25.44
